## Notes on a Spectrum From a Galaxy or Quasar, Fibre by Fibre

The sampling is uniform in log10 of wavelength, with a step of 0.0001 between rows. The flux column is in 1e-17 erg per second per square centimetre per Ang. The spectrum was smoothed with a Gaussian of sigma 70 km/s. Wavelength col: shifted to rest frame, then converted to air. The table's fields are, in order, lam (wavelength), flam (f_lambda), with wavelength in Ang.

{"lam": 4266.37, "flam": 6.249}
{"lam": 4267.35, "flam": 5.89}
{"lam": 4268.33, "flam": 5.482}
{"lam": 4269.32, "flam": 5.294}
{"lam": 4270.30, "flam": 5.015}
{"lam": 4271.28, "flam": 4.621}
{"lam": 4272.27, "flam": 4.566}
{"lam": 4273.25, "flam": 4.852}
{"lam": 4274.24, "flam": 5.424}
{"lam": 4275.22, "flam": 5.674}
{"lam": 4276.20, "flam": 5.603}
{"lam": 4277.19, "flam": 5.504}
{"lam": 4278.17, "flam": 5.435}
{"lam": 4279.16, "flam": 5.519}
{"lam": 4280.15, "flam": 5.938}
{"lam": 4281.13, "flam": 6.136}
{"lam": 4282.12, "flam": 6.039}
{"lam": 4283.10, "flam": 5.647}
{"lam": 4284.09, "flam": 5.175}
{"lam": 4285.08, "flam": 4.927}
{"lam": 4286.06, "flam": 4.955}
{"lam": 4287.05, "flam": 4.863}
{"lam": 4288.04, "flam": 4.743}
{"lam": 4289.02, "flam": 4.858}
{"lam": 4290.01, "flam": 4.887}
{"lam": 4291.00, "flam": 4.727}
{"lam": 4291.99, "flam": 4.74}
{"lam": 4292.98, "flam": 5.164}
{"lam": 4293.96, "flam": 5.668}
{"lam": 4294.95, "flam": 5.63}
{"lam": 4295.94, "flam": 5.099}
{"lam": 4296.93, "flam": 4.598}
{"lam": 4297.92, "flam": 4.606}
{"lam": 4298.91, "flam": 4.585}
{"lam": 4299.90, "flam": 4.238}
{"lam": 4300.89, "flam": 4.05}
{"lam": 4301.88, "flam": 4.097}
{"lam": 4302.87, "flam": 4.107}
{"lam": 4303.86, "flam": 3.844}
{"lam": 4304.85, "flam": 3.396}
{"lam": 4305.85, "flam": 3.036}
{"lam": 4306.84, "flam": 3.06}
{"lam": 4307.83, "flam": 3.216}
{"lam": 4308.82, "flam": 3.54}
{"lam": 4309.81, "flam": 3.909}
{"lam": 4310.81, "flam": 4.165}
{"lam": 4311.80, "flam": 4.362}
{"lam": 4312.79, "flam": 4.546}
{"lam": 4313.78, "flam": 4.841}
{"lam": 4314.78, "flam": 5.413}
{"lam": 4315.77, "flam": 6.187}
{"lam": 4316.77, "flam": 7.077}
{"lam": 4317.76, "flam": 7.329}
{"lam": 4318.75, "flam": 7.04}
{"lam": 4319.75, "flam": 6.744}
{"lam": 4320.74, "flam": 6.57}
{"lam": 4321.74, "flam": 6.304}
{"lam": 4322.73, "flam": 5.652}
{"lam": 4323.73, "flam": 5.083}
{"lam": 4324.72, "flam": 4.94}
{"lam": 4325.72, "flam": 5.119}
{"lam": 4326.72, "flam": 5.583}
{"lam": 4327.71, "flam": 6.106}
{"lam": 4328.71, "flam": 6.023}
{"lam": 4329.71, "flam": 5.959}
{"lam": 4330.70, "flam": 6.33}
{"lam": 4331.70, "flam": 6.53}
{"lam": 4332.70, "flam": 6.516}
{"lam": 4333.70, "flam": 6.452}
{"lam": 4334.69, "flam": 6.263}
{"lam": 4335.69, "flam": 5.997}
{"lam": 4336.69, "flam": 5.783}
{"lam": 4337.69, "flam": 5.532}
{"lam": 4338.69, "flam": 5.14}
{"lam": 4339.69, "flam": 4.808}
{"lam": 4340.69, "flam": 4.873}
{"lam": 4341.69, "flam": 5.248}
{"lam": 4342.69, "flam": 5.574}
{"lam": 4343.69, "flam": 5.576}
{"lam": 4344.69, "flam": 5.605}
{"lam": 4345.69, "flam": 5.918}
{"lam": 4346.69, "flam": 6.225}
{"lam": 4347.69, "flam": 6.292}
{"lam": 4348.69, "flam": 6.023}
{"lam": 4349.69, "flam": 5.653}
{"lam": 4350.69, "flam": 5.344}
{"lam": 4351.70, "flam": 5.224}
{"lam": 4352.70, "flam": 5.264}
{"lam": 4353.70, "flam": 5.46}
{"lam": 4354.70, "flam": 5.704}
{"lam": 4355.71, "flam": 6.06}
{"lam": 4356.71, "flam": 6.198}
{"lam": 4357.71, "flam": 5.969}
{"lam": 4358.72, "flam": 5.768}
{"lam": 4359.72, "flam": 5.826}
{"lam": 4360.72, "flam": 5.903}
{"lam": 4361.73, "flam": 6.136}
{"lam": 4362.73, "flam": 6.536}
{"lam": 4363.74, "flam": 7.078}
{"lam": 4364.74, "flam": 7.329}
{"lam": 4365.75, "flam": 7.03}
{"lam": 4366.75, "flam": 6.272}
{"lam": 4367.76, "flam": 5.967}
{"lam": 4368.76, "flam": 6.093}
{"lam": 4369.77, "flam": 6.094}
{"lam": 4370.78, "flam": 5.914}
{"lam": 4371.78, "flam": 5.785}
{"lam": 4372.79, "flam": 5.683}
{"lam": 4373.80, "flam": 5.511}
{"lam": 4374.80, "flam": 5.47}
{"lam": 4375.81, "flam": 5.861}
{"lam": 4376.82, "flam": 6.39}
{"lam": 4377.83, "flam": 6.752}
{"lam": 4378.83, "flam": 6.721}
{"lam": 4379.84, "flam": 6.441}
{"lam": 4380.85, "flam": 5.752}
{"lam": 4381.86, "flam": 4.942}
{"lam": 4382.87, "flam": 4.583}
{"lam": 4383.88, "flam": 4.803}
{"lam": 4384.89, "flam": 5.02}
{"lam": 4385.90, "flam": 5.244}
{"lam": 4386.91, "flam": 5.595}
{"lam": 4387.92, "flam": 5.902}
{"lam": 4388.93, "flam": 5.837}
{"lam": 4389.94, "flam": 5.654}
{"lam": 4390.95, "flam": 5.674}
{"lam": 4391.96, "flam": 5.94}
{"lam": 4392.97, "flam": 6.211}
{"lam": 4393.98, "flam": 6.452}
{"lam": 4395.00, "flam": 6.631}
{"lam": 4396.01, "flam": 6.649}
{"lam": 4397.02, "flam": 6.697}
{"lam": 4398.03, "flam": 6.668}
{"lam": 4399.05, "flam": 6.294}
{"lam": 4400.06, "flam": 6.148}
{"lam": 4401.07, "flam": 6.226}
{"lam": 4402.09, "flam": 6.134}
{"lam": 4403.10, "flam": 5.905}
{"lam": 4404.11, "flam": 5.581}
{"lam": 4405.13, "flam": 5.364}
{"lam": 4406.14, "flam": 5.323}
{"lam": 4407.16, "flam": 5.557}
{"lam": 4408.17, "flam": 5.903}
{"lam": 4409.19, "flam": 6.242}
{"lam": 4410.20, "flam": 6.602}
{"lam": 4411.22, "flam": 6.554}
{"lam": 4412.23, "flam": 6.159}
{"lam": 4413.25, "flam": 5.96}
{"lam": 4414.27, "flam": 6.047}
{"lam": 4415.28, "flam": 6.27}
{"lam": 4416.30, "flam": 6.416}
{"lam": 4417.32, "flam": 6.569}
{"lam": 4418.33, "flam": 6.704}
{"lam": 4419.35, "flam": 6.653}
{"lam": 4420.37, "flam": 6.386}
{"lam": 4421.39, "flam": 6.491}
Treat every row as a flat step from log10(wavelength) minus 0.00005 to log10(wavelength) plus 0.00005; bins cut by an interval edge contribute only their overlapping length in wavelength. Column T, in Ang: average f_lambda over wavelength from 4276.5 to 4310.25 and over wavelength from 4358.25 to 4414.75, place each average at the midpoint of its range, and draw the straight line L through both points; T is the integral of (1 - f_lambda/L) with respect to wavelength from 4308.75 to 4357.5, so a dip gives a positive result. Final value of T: -4.0 Ang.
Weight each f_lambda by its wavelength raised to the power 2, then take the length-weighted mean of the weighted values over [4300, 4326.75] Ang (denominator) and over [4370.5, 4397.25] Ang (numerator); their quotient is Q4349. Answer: 1.23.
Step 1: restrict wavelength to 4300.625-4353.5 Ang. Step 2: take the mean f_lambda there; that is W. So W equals 5.36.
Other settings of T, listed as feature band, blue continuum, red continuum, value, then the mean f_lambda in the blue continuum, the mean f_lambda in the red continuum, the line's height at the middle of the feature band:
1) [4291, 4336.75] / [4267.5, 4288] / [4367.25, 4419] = 2.8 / 5.33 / 5.98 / 5.53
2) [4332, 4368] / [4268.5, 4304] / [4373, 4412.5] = -2.2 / 5.04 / 5.93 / 5.57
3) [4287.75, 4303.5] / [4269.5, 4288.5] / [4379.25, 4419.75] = 1.9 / 5.3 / 5.98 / 5.39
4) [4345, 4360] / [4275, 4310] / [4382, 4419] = -1.0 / 4.75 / 5.98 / 5.44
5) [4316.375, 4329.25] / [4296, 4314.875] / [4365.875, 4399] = -4.7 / 4.08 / 5.93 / 4.5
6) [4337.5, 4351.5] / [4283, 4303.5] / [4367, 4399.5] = -0.3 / 4.8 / 5.91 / 5.44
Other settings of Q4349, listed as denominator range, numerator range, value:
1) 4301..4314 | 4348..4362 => 1.53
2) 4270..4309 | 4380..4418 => 1.30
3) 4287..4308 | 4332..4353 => 1.31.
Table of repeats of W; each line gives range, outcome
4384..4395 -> 5.76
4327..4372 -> 5.94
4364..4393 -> 5.88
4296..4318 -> 4.44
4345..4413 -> 5.97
